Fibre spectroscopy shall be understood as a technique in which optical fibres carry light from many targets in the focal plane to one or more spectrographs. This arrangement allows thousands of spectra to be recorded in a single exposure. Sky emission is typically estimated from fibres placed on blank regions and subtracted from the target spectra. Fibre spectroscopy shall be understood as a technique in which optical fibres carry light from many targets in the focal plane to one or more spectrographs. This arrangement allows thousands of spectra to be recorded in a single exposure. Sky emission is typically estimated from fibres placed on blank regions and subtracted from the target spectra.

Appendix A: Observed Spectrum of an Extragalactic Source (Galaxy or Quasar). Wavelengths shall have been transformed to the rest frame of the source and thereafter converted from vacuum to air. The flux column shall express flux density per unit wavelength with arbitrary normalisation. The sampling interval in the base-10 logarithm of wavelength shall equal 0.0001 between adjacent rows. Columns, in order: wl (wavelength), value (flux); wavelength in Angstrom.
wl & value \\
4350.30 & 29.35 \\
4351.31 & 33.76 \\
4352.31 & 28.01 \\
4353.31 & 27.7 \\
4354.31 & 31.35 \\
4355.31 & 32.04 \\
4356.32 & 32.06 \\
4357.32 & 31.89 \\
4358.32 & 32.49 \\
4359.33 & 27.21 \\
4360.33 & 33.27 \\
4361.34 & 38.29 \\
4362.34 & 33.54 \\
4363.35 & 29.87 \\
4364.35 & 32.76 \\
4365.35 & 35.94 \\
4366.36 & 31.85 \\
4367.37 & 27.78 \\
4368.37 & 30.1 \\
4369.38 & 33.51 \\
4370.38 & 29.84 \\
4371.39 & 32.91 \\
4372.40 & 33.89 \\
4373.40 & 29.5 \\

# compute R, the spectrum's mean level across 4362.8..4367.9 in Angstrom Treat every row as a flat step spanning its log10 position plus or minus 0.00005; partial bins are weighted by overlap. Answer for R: 31.7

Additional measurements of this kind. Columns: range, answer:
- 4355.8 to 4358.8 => 32.1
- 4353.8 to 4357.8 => 31.8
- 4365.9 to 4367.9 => 29.8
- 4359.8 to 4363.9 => 33.7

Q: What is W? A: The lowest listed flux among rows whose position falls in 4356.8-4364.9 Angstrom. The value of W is 27.21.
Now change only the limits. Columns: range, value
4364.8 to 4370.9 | 27.78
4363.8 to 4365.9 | 32.76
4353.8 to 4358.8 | 31.35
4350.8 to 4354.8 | 27.7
